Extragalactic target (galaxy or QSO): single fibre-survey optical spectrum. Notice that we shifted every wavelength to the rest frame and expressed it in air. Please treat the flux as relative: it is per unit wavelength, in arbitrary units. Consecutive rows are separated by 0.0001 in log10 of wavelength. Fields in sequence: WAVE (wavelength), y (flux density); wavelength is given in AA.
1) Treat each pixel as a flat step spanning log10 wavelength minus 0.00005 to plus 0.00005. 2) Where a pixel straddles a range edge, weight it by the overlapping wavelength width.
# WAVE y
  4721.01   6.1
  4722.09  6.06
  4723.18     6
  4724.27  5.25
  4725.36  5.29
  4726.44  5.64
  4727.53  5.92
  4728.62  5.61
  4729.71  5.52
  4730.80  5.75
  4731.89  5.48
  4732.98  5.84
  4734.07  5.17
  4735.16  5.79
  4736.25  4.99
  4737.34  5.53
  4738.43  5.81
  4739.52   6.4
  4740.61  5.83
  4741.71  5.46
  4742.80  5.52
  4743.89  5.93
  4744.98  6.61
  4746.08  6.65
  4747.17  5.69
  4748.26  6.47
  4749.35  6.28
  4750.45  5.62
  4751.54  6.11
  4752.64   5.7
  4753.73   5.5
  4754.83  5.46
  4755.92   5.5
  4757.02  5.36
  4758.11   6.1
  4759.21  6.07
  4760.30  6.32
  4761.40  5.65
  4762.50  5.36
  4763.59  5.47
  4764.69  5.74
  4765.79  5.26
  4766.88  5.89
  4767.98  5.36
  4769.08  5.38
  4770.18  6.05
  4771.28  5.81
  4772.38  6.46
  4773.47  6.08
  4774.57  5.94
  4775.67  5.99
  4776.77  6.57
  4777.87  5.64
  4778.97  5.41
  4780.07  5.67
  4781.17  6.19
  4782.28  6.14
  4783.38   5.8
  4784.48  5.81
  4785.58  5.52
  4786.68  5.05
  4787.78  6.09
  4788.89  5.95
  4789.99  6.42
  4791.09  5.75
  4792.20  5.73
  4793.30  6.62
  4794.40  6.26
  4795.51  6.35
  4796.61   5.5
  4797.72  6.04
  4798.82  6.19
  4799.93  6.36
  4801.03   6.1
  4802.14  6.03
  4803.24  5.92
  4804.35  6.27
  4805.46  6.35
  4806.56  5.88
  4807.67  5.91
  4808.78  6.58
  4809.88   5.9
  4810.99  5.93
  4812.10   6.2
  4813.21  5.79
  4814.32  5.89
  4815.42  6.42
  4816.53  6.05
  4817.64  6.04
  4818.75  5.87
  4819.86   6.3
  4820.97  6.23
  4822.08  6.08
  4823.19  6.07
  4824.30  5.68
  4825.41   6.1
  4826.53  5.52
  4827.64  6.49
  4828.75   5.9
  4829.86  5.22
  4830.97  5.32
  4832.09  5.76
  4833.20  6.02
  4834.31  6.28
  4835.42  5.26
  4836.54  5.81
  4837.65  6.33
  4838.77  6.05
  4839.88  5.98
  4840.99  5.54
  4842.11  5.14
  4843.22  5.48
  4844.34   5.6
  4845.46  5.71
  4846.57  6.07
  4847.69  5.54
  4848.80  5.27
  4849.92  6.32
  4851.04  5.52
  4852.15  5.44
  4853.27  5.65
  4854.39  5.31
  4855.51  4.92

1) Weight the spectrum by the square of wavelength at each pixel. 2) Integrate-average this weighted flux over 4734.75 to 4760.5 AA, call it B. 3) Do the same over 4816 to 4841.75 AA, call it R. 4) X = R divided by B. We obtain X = 1.04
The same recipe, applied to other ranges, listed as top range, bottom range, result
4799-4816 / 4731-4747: 1.09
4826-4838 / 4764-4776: 1.03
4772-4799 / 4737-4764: 1.03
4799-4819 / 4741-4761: 1.06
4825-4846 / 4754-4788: 1.02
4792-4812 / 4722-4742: 1.12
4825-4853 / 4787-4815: 0.96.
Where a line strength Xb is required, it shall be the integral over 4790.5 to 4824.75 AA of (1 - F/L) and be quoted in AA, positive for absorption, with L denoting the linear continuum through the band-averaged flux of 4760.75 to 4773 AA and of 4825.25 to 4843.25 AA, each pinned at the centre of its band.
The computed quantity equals -2.0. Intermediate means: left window 5.68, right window 5.78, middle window 6.08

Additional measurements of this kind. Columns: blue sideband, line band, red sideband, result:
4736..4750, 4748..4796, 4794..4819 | 1.2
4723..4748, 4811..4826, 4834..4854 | -0.9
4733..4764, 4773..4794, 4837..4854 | -0.5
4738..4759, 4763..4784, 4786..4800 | 0.4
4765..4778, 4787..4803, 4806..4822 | -0.3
